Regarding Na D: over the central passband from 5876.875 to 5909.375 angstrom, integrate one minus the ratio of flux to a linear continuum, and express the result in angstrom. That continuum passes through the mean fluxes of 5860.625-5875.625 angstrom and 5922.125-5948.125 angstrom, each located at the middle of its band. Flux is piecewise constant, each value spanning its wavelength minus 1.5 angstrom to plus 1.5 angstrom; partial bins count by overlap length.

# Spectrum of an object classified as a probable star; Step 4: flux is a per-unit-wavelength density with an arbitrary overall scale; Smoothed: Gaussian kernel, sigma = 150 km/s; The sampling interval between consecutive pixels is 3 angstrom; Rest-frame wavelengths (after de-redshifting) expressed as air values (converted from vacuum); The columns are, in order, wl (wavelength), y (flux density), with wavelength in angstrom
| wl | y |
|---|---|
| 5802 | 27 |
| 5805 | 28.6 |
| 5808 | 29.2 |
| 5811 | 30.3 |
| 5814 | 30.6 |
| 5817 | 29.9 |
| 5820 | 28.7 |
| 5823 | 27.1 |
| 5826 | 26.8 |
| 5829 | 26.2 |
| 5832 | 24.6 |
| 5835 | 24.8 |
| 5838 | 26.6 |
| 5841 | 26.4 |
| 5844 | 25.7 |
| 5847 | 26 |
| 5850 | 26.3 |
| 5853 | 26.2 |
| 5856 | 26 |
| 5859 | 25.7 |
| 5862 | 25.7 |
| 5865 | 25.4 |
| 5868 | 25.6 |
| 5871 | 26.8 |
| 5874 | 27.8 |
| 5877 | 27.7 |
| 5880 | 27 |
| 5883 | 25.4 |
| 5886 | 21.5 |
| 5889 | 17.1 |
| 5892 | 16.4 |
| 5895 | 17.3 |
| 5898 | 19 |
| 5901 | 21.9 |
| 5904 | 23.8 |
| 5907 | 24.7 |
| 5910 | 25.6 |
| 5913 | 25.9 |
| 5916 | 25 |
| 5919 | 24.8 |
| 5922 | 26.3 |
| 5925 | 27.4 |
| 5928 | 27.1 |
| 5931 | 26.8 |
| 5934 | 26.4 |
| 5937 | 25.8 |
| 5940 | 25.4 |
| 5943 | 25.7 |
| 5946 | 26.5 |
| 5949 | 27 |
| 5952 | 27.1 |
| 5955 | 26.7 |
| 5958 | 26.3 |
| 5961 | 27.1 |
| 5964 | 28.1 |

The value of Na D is 5.5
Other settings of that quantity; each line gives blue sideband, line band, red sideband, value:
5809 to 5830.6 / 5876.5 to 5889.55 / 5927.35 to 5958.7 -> 1.7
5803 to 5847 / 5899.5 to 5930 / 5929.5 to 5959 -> 1.6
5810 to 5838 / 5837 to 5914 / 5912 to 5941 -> 7.2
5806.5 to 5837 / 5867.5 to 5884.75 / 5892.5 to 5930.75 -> -0.8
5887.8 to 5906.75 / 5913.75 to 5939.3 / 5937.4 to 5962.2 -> -3.0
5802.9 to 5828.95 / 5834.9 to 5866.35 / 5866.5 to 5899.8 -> -0.3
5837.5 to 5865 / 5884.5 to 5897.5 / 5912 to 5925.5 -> 3.9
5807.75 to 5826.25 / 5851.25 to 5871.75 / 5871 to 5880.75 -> 1.4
